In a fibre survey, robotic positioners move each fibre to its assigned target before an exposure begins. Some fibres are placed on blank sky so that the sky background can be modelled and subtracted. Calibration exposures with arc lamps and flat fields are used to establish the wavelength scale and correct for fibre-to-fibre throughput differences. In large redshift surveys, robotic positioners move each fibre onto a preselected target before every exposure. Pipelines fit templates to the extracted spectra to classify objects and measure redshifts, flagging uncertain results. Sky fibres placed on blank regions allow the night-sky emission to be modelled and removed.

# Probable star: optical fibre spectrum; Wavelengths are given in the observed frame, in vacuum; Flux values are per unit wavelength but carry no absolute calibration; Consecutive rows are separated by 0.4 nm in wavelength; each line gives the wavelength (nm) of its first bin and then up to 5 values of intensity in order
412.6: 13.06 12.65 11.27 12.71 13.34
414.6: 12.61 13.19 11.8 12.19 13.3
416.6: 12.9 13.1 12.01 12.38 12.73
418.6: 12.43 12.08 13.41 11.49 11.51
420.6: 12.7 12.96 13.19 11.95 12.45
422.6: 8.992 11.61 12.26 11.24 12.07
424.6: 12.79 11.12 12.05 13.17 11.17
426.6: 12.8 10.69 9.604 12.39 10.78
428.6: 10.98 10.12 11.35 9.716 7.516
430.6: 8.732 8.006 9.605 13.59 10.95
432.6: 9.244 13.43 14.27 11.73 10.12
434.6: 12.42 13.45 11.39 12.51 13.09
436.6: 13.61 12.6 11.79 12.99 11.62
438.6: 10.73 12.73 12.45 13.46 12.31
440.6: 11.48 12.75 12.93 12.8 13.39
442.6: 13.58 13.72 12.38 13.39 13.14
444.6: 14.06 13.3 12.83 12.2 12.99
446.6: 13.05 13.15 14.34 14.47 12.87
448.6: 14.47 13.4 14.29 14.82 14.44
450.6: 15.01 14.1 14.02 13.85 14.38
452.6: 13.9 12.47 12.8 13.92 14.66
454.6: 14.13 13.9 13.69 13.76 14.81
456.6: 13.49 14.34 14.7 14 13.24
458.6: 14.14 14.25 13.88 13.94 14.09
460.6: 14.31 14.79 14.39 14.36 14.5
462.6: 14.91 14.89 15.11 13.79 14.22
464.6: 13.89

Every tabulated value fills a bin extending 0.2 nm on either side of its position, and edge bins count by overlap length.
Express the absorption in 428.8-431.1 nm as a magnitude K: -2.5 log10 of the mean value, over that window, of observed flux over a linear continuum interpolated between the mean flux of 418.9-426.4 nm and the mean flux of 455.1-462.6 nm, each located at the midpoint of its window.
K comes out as 0.32 mag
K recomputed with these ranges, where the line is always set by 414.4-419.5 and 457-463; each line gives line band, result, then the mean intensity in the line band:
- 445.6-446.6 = 0.09 mag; 12.7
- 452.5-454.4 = 0.04 mag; 13.5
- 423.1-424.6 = 0.08 mag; 12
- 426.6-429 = 0.19 mag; 11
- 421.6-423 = 0.15 mag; 11.2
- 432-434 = 0.11 mag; 11.9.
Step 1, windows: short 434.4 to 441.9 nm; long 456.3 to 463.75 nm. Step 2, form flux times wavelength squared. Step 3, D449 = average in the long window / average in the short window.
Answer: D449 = 1.26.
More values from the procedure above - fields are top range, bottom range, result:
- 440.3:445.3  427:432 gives 1.36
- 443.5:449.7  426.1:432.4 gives 1.39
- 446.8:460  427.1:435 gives 1.43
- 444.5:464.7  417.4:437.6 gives 1.36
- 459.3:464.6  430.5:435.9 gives 1.43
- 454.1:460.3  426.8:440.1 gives 1.36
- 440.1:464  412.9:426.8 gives 1.30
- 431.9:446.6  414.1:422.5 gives 1.11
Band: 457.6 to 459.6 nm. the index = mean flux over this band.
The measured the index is 13.9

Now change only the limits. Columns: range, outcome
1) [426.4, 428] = 11.4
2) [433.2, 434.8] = 12.1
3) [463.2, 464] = 14.4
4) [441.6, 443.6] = 13.2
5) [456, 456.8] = 14.2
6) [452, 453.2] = 13.6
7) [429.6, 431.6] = 8.71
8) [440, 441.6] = 12.4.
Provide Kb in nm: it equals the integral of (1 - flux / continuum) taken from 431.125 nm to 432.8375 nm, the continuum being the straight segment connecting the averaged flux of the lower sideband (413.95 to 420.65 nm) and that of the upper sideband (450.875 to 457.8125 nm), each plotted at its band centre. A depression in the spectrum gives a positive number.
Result 0.30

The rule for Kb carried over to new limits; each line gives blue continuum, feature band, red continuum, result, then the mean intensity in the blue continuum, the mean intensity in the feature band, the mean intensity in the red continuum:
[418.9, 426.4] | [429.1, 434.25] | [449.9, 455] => 0.81 nm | 12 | 10.6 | 14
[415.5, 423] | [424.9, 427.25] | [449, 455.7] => 0.15 nm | 12.3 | 11.8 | 14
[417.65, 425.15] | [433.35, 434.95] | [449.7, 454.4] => 0.10 nm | 12.1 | 12.1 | 14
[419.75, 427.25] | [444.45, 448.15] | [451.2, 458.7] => 0.00 nm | 11.9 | 13.3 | 13.9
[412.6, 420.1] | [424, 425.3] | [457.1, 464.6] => 0.09 nm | 12.5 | 12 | 14.3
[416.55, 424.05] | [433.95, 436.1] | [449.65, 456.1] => 0.16 nm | 12.2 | 12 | 14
